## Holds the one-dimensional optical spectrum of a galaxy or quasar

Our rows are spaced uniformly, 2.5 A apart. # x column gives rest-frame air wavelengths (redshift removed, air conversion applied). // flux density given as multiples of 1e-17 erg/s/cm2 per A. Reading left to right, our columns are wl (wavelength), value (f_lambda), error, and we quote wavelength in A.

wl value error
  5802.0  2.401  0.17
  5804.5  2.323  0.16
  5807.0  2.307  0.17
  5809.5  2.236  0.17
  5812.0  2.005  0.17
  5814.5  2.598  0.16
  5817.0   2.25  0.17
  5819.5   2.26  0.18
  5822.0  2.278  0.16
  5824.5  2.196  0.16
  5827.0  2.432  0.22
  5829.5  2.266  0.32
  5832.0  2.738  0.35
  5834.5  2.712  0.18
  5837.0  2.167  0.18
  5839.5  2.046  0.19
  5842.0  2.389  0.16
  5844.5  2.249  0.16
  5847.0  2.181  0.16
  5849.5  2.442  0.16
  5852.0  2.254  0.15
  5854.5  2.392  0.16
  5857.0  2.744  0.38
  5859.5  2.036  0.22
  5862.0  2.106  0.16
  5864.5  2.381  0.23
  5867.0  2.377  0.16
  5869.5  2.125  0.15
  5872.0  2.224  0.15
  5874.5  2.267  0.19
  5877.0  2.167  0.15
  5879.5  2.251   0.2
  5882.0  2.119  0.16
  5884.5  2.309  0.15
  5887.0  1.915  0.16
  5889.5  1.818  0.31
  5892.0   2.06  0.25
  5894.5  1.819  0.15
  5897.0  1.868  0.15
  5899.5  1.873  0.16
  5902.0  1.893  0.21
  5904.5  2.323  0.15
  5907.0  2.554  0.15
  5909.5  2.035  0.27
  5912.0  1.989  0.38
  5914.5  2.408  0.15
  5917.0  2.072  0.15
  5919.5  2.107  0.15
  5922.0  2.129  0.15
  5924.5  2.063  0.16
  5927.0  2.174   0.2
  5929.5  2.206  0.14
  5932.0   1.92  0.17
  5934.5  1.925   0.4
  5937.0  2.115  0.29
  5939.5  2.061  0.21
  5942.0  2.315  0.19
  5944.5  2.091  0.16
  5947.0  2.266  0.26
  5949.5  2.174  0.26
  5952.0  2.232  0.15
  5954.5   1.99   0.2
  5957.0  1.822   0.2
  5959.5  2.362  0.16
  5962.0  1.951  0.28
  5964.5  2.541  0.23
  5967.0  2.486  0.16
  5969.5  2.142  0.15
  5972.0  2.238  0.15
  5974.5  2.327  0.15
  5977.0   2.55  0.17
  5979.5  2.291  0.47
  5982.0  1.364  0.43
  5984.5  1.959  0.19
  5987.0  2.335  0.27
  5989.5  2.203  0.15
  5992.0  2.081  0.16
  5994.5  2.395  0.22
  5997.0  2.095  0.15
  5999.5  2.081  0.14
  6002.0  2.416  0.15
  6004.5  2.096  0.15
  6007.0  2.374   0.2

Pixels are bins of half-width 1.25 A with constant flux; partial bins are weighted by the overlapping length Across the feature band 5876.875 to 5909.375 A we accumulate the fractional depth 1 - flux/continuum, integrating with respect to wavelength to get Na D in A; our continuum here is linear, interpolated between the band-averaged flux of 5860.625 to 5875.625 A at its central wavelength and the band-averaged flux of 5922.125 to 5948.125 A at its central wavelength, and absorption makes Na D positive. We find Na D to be 1.9 A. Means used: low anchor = 2.24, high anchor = 2.11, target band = 2.07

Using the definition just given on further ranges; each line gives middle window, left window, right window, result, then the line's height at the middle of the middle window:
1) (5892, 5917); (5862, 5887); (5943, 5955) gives 1.32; 2.2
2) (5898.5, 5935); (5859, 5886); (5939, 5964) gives 0.96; 2.17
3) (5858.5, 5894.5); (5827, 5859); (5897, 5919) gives 1.68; 2.25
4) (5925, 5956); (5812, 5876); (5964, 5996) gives 1.75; 2.25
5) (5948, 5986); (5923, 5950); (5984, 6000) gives -0.24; 2.15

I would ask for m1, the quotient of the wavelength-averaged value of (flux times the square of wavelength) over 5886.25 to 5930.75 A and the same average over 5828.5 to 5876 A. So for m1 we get 0.91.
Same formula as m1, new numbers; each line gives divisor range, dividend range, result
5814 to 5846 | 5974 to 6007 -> 0.98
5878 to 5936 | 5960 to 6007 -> 1.09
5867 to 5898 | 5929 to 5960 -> 1.03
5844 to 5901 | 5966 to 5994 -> 1.04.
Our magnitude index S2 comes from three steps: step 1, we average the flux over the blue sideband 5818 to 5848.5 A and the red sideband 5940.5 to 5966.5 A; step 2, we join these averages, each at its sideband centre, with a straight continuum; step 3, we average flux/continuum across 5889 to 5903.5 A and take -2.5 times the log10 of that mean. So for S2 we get 0.18 mag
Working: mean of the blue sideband 2.33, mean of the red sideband 2.18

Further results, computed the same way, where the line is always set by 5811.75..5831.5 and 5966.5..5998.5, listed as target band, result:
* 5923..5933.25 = 0.068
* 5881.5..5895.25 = 0.129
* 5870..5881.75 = 0.029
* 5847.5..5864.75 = -0.018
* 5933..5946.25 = 0.057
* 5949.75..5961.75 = 0.055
